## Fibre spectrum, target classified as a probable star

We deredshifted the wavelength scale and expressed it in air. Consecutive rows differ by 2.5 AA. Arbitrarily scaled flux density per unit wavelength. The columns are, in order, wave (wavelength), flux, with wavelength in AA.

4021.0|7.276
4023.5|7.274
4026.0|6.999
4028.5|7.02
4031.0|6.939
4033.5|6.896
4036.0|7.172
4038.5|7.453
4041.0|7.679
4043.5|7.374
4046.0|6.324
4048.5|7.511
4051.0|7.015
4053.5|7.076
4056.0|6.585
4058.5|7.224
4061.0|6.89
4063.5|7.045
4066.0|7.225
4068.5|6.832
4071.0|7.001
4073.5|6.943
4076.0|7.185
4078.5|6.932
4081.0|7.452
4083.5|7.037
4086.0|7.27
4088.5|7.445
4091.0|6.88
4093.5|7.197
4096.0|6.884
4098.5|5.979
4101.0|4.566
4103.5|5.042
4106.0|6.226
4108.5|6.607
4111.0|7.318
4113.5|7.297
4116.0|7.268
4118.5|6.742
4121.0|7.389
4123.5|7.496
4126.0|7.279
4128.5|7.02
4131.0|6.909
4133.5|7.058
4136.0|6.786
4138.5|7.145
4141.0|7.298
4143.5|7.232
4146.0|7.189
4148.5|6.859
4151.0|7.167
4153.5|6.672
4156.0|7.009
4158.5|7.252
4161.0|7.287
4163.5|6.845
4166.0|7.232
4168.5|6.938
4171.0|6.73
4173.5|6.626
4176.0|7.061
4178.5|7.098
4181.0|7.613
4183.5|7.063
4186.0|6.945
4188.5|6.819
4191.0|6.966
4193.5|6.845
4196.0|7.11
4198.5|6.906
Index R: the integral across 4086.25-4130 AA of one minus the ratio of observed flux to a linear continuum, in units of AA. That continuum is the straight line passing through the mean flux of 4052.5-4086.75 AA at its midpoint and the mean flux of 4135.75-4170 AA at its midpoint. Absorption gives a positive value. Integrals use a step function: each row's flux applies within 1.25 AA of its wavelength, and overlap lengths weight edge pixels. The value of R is 1.87 AA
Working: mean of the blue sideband 7.05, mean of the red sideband 7.07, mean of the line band 6.76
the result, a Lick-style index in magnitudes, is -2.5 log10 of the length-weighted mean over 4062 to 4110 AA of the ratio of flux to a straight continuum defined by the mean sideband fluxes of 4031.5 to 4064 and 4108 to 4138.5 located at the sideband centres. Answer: 0.06 mag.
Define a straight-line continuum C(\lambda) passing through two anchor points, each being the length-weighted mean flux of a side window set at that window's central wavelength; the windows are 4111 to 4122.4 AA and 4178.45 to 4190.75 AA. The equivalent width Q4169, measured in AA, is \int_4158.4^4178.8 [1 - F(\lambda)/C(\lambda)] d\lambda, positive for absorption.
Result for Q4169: 0.4 AA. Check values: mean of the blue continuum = 7.19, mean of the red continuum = 7.1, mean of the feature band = 6.99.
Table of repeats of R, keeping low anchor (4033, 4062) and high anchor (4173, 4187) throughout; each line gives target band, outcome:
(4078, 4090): -0.2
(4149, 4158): 0.2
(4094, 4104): 1.9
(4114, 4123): -0.1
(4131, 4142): 0.1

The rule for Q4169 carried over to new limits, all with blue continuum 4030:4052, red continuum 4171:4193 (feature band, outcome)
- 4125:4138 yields 0.1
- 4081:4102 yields 1.1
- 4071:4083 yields 0.0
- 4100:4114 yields 1.9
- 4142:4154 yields 0.0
